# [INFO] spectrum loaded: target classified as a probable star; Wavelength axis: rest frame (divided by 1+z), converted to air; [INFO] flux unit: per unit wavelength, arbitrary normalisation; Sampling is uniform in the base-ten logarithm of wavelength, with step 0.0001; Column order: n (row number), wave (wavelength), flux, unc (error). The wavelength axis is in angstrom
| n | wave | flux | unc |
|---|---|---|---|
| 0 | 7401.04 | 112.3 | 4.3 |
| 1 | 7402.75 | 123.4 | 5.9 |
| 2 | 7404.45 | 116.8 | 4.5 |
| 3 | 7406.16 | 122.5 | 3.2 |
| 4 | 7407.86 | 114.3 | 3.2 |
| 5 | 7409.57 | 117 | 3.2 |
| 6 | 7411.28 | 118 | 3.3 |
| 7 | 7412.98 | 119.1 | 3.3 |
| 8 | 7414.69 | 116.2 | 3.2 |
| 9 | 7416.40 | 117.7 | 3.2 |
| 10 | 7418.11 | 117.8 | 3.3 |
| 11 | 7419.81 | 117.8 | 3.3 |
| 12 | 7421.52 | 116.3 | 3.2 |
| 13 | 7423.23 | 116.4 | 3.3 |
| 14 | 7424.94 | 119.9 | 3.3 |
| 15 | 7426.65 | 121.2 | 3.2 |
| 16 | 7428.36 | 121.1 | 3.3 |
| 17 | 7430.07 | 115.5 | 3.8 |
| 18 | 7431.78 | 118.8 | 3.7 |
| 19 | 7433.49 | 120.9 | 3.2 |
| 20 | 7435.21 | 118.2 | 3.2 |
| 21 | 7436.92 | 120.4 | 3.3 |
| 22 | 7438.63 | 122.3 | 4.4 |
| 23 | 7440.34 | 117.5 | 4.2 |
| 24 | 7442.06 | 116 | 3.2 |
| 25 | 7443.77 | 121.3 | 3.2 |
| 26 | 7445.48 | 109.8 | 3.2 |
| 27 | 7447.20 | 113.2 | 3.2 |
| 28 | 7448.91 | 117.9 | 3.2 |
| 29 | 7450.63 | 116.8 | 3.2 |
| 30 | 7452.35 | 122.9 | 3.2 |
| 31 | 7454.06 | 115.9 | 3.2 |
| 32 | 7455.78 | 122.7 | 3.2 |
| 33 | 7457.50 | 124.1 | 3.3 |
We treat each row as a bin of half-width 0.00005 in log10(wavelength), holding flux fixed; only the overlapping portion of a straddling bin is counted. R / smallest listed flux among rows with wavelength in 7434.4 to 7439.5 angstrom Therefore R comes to 118.2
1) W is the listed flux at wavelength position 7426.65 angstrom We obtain 121.2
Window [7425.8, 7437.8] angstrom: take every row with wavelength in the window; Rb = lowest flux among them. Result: 115.5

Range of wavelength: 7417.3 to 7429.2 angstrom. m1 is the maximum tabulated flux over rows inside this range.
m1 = 121.2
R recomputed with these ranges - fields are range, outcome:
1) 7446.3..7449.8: 113.2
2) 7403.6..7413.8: 114.3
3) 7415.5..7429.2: 116.3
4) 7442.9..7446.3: 109.8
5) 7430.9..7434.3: 118.8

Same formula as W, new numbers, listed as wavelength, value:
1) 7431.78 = 118.8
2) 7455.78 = 122.7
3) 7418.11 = 117.8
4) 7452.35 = 122.9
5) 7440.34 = 117.5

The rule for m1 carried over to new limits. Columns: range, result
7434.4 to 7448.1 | 122.3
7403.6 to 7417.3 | 122.5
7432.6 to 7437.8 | 120.9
